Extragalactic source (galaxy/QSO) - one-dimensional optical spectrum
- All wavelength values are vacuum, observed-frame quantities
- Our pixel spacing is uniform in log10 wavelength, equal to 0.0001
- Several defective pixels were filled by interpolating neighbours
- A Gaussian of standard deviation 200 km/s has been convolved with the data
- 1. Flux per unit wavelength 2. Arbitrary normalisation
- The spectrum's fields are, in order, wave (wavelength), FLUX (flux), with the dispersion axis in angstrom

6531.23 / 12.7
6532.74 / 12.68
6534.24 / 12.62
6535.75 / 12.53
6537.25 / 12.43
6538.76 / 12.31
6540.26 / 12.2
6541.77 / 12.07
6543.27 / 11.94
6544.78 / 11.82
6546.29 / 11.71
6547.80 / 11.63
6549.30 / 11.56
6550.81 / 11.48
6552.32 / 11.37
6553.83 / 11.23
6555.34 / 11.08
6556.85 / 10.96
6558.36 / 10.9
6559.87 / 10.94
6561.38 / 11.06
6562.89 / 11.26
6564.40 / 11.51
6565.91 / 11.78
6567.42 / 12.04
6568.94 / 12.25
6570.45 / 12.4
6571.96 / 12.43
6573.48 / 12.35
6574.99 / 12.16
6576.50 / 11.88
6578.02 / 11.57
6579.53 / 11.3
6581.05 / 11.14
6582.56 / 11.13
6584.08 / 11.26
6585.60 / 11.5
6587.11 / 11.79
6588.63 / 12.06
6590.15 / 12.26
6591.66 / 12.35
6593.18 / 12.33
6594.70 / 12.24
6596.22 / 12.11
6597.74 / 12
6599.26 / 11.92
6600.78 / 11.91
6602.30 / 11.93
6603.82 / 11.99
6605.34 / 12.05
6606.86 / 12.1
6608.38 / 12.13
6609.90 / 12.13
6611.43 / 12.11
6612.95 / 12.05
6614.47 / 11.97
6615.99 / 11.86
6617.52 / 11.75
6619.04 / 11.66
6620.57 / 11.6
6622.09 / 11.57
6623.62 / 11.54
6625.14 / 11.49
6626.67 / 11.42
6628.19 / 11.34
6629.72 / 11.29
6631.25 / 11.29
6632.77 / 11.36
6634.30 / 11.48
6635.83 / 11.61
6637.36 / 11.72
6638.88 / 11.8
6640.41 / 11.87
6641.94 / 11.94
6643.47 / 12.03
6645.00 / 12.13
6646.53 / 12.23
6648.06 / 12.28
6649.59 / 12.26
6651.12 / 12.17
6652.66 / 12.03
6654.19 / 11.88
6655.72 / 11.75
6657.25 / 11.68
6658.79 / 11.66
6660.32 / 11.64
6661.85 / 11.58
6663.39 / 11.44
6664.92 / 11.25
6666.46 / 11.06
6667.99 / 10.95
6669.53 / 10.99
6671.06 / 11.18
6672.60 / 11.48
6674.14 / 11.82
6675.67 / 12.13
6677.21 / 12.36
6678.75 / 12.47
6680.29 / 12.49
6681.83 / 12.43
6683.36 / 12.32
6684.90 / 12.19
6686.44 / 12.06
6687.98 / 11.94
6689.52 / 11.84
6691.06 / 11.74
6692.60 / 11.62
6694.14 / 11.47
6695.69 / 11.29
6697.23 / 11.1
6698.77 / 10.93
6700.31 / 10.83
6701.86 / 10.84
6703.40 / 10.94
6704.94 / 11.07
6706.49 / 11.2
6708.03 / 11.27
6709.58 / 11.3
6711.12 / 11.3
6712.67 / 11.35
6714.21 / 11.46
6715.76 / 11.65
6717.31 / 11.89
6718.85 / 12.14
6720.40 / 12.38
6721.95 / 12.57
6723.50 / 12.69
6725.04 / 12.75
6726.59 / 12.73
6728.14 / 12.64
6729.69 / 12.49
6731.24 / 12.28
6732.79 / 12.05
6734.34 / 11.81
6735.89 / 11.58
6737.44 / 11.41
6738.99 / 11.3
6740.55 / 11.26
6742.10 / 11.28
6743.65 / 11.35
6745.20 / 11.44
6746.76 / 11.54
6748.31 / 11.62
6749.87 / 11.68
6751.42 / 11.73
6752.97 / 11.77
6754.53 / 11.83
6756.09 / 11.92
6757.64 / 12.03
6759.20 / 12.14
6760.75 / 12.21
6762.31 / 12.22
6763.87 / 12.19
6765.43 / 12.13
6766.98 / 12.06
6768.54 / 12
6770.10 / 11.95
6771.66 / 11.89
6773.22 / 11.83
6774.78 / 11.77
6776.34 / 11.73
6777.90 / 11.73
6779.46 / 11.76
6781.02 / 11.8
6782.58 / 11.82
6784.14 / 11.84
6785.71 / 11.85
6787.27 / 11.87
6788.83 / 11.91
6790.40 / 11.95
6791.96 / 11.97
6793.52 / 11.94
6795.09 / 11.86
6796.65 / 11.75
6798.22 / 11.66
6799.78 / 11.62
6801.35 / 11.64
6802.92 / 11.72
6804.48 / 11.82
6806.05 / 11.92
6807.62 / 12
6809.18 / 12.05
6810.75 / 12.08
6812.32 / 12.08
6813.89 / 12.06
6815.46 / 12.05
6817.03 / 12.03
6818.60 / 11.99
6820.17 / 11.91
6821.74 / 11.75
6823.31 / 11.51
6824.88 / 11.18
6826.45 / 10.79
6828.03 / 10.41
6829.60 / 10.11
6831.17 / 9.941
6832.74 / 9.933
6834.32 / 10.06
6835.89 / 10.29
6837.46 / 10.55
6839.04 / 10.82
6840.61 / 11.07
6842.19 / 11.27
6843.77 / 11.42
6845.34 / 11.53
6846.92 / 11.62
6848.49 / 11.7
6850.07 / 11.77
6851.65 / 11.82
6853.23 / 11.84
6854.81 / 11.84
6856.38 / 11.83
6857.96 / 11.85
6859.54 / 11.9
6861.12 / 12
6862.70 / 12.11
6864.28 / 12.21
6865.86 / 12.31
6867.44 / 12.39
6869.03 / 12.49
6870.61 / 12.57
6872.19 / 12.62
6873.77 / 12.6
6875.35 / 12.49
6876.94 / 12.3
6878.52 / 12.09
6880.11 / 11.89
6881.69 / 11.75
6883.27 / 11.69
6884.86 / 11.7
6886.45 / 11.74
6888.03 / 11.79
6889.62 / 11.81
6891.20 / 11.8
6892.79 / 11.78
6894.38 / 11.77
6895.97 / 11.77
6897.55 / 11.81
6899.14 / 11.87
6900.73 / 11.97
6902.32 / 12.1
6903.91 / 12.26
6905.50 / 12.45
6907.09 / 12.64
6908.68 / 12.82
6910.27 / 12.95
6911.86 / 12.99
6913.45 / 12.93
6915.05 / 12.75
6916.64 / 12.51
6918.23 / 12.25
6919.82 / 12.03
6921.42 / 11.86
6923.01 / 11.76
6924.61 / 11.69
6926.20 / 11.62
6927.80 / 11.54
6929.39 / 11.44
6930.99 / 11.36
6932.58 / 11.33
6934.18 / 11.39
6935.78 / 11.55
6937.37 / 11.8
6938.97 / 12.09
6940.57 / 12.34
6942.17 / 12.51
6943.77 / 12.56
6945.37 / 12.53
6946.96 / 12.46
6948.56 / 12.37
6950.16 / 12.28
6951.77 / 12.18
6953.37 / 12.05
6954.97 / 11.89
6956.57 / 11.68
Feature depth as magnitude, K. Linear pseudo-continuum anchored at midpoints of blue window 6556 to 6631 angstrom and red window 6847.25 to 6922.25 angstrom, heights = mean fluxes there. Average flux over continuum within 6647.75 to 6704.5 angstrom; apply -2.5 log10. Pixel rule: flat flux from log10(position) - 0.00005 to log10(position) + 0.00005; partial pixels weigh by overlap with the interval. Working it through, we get 0.02 mag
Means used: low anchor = 11.8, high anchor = 12.1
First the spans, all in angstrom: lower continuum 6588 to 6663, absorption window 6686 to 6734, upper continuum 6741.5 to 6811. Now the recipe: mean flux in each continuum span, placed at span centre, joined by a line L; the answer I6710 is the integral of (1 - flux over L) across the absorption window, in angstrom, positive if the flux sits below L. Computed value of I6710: 0.5 angstrom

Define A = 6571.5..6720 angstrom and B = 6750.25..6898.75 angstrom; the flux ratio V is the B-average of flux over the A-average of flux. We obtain 1.00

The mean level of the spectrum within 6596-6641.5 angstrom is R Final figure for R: 11.8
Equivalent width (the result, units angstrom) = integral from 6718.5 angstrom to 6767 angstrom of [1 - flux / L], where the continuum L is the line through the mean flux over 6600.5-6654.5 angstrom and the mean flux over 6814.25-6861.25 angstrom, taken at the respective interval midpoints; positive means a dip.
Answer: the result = -1.84 angstrom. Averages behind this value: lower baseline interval 11.8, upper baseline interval 11.3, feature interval 12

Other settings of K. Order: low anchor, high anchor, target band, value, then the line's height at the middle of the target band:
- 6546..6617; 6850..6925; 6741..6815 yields 0.01 mag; 12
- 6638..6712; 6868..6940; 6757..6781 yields -0.01 mag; 11.8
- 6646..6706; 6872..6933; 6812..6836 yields 0.07 mag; 11.9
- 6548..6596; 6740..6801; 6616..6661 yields 0.00 mag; 11.7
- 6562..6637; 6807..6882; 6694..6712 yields 0.06 mag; 11.7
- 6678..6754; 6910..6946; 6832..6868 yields 0.04 mag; 11.9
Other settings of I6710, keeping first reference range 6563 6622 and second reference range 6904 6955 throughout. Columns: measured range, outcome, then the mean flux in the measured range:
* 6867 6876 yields -0.31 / 12.5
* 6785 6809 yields 0.44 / 11.8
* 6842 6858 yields 0.54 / 11.7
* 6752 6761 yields 0.05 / 12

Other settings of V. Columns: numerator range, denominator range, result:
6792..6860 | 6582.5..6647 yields 0.97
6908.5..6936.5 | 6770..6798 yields 1.02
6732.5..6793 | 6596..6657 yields 1.00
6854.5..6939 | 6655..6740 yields 1.03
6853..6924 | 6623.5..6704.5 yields 1.04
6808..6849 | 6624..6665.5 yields 0.96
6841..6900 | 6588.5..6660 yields 1.00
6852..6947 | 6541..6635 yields 1.03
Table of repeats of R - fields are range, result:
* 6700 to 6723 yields 11.5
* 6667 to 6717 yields 11.6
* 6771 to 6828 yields 11.8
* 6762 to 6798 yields 11.9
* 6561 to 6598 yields 11.9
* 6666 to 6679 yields 11.6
